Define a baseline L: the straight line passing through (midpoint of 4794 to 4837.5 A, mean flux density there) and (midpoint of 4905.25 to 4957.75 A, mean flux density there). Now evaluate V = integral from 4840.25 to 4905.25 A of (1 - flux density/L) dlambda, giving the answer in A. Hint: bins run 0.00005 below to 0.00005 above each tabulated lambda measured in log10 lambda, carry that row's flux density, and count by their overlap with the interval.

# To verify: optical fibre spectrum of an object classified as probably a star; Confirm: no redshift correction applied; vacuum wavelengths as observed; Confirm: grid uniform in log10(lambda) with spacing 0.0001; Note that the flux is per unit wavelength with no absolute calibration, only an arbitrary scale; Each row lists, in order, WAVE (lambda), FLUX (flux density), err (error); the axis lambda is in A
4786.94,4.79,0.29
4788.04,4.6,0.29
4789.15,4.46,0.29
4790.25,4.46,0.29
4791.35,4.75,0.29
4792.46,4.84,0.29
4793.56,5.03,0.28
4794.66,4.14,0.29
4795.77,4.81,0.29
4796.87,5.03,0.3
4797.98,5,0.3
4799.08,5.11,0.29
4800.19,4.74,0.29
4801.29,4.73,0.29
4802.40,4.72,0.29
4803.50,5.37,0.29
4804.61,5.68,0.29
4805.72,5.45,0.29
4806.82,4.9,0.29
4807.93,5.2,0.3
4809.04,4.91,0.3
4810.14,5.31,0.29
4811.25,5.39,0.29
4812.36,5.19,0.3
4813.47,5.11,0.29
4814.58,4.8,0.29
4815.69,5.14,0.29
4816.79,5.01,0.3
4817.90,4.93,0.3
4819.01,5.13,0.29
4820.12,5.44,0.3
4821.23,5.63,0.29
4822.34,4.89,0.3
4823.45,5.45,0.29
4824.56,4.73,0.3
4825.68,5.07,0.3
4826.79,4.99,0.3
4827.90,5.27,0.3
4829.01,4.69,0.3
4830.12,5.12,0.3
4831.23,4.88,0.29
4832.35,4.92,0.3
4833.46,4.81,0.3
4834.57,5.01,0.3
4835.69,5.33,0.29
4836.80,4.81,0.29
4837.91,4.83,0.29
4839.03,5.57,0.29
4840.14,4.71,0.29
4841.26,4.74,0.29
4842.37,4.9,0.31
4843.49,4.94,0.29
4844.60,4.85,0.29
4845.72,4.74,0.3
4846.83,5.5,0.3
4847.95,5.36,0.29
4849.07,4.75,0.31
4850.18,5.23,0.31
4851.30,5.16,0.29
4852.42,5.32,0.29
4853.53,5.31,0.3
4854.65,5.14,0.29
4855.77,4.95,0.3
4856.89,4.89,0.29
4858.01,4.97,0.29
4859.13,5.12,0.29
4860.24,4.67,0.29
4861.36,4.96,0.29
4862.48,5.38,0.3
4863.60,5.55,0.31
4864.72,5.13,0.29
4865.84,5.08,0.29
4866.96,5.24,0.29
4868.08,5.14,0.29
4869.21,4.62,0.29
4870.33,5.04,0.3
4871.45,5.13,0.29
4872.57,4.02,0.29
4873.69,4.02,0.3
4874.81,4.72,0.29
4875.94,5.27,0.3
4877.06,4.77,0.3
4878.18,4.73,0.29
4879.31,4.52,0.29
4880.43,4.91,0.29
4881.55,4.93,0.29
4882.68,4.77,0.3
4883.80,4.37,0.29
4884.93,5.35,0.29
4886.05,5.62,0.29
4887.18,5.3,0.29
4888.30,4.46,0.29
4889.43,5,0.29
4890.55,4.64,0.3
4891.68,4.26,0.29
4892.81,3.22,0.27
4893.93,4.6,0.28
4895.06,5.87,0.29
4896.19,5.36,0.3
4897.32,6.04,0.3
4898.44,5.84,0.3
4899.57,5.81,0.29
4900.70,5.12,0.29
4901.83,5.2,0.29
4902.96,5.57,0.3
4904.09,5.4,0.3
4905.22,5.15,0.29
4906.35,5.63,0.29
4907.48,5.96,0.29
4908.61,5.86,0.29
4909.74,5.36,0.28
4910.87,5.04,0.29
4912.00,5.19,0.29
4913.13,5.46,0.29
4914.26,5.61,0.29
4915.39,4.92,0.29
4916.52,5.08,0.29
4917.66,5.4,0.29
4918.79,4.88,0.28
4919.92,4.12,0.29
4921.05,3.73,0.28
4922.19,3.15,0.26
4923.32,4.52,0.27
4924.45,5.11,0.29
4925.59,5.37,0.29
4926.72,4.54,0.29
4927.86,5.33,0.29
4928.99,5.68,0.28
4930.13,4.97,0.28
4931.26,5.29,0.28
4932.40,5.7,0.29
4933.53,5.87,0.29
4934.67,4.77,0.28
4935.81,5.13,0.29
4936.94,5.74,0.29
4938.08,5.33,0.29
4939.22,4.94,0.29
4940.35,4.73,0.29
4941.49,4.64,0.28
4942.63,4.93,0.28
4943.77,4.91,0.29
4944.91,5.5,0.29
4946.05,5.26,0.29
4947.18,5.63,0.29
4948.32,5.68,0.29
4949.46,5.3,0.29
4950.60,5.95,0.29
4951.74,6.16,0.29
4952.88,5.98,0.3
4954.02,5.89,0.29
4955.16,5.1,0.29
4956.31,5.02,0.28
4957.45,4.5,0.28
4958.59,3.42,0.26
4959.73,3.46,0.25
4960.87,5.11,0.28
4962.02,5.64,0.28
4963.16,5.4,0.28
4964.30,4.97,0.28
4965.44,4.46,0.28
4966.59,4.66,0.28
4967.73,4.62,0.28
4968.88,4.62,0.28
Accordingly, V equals 1.4 A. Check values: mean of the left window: 5.05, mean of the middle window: 5.01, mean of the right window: 5.2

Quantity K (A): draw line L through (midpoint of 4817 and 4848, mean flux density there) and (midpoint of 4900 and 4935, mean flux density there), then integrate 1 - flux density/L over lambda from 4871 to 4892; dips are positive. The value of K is 1.3 A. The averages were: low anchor 5.04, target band 4.78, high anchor 5.13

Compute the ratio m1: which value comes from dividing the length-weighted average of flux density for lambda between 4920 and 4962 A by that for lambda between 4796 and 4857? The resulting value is 1.00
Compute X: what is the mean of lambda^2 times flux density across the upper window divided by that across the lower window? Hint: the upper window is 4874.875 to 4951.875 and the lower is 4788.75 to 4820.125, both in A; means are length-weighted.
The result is 1.07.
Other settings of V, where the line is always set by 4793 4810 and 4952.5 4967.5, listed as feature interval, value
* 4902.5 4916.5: -1.43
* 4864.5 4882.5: 0.43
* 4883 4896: 0.32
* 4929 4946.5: -1.09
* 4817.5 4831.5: -0.34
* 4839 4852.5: -0.18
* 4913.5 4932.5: 0.04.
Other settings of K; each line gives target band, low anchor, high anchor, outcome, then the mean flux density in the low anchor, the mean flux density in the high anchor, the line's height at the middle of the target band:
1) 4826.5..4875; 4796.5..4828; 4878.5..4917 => 1.3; 5.11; 5.16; 5.13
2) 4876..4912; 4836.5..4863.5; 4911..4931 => -1.2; 5.04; 4.9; 4.95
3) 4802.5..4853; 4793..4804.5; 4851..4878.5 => -1.6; 4.9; 4.97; 4.93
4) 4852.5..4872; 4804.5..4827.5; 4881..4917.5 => 0.3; 5.15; 5.19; 5.17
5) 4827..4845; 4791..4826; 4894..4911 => 0.8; 5.05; 5.53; 5.19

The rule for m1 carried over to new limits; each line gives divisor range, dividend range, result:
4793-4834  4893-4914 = 1.08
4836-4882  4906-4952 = 1.04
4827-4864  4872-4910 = 1.00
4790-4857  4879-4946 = 1.01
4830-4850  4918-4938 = 0.99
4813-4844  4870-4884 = 0.94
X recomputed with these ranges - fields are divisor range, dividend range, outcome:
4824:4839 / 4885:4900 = 1.05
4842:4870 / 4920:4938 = 1.01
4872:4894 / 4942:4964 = 1.14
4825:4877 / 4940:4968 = 1.06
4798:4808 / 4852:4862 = 1.01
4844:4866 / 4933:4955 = 1.09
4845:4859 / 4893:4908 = 1.09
